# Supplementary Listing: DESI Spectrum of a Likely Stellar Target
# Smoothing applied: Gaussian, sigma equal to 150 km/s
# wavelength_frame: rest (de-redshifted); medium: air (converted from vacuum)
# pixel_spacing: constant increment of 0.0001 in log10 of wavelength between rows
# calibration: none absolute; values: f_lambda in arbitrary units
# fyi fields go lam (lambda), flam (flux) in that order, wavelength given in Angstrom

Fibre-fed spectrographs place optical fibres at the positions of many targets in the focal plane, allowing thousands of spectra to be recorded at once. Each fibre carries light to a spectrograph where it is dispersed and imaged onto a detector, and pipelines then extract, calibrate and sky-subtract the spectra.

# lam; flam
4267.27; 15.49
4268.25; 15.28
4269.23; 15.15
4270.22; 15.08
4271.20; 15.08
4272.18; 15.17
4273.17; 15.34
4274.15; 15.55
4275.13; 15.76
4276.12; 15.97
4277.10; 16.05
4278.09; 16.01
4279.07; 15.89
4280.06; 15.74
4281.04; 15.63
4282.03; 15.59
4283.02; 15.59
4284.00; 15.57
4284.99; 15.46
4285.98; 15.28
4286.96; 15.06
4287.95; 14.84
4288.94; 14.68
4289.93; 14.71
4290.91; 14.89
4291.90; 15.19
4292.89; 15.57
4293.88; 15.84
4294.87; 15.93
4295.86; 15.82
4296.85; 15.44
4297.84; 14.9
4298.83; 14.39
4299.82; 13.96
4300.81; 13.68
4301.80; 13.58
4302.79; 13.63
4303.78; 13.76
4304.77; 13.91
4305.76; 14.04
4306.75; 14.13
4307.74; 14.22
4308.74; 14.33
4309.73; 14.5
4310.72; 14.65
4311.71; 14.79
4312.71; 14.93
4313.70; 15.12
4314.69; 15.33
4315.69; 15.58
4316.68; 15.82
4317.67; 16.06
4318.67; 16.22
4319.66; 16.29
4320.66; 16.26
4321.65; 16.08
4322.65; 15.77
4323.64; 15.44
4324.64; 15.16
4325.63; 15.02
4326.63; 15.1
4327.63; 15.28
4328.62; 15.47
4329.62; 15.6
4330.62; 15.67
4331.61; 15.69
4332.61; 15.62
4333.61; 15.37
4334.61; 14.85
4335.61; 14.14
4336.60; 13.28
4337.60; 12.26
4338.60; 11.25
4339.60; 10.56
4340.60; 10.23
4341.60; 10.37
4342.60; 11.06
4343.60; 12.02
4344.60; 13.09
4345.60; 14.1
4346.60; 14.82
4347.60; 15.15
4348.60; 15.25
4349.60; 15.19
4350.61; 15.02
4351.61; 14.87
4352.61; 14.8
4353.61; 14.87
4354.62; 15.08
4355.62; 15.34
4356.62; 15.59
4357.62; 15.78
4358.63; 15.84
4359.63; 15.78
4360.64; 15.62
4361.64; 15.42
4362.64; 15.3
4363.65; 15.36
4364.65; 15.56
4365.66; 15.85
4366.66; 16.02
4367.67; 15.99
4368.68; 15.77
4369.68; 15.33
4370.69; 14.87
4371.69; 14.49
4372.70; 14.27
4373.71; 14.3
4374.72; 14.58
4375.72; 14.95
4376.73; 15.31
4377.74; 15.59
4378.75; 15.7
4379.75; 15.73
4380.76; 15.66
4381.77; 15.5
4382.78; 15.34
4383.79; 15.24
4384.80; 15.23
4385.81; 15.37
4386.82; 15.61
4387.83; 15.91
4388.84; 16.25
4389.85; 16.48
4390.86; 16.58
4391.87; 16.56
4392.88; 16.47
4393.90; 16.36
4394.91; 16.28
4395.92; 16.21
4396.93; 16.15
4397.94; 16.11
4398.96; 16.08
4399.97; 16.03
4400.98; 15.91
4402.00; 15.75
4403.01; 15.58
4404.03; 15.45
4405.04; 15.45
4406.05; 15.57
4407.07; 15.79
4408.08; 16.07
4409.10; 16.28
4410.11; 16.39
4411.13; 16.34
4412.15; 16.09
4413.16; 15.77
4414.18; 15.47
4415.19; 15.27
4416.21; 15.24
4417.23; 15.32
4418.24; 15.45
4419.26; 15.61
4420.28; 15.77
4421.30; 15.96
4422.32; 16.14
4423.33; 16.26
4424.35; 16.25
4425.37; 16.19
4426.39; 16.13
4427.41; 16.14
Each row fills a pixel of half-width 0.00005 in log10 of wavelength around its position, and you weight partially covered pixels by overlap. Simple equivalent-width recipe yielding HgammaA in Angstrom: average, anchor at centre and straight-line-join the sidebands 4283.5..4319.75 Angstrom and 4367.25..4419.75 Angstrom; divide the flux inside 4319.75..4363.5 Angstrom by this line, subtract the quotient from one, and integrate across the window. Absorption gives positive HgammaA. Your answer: 2.0 Angstrom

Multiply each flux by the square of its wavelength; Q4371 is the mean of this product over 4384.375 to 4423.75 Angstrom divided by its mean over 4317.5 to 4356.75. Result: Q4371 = 1.1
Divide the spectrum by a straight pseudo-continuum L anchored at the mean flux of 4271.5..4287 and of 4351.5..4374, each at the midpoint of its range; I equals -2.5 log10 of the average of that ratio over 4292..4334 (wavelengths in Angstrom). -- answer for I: 0.029 mag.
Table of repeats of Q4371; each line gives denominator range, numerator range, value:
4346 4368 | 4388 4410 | 1.07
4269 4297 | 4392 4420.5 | 1.09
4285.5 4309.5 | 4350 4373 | 1.08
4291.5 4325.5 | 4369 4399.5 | 1.08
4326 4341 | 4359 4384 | 1.11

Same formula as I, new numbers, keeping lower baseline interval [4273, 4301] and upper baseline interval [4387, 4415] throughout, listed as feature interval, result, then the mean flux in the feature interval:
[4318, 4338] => 0.02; 15.2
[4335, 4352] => 0.20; 13.1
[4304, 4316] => 0.06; 14.6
